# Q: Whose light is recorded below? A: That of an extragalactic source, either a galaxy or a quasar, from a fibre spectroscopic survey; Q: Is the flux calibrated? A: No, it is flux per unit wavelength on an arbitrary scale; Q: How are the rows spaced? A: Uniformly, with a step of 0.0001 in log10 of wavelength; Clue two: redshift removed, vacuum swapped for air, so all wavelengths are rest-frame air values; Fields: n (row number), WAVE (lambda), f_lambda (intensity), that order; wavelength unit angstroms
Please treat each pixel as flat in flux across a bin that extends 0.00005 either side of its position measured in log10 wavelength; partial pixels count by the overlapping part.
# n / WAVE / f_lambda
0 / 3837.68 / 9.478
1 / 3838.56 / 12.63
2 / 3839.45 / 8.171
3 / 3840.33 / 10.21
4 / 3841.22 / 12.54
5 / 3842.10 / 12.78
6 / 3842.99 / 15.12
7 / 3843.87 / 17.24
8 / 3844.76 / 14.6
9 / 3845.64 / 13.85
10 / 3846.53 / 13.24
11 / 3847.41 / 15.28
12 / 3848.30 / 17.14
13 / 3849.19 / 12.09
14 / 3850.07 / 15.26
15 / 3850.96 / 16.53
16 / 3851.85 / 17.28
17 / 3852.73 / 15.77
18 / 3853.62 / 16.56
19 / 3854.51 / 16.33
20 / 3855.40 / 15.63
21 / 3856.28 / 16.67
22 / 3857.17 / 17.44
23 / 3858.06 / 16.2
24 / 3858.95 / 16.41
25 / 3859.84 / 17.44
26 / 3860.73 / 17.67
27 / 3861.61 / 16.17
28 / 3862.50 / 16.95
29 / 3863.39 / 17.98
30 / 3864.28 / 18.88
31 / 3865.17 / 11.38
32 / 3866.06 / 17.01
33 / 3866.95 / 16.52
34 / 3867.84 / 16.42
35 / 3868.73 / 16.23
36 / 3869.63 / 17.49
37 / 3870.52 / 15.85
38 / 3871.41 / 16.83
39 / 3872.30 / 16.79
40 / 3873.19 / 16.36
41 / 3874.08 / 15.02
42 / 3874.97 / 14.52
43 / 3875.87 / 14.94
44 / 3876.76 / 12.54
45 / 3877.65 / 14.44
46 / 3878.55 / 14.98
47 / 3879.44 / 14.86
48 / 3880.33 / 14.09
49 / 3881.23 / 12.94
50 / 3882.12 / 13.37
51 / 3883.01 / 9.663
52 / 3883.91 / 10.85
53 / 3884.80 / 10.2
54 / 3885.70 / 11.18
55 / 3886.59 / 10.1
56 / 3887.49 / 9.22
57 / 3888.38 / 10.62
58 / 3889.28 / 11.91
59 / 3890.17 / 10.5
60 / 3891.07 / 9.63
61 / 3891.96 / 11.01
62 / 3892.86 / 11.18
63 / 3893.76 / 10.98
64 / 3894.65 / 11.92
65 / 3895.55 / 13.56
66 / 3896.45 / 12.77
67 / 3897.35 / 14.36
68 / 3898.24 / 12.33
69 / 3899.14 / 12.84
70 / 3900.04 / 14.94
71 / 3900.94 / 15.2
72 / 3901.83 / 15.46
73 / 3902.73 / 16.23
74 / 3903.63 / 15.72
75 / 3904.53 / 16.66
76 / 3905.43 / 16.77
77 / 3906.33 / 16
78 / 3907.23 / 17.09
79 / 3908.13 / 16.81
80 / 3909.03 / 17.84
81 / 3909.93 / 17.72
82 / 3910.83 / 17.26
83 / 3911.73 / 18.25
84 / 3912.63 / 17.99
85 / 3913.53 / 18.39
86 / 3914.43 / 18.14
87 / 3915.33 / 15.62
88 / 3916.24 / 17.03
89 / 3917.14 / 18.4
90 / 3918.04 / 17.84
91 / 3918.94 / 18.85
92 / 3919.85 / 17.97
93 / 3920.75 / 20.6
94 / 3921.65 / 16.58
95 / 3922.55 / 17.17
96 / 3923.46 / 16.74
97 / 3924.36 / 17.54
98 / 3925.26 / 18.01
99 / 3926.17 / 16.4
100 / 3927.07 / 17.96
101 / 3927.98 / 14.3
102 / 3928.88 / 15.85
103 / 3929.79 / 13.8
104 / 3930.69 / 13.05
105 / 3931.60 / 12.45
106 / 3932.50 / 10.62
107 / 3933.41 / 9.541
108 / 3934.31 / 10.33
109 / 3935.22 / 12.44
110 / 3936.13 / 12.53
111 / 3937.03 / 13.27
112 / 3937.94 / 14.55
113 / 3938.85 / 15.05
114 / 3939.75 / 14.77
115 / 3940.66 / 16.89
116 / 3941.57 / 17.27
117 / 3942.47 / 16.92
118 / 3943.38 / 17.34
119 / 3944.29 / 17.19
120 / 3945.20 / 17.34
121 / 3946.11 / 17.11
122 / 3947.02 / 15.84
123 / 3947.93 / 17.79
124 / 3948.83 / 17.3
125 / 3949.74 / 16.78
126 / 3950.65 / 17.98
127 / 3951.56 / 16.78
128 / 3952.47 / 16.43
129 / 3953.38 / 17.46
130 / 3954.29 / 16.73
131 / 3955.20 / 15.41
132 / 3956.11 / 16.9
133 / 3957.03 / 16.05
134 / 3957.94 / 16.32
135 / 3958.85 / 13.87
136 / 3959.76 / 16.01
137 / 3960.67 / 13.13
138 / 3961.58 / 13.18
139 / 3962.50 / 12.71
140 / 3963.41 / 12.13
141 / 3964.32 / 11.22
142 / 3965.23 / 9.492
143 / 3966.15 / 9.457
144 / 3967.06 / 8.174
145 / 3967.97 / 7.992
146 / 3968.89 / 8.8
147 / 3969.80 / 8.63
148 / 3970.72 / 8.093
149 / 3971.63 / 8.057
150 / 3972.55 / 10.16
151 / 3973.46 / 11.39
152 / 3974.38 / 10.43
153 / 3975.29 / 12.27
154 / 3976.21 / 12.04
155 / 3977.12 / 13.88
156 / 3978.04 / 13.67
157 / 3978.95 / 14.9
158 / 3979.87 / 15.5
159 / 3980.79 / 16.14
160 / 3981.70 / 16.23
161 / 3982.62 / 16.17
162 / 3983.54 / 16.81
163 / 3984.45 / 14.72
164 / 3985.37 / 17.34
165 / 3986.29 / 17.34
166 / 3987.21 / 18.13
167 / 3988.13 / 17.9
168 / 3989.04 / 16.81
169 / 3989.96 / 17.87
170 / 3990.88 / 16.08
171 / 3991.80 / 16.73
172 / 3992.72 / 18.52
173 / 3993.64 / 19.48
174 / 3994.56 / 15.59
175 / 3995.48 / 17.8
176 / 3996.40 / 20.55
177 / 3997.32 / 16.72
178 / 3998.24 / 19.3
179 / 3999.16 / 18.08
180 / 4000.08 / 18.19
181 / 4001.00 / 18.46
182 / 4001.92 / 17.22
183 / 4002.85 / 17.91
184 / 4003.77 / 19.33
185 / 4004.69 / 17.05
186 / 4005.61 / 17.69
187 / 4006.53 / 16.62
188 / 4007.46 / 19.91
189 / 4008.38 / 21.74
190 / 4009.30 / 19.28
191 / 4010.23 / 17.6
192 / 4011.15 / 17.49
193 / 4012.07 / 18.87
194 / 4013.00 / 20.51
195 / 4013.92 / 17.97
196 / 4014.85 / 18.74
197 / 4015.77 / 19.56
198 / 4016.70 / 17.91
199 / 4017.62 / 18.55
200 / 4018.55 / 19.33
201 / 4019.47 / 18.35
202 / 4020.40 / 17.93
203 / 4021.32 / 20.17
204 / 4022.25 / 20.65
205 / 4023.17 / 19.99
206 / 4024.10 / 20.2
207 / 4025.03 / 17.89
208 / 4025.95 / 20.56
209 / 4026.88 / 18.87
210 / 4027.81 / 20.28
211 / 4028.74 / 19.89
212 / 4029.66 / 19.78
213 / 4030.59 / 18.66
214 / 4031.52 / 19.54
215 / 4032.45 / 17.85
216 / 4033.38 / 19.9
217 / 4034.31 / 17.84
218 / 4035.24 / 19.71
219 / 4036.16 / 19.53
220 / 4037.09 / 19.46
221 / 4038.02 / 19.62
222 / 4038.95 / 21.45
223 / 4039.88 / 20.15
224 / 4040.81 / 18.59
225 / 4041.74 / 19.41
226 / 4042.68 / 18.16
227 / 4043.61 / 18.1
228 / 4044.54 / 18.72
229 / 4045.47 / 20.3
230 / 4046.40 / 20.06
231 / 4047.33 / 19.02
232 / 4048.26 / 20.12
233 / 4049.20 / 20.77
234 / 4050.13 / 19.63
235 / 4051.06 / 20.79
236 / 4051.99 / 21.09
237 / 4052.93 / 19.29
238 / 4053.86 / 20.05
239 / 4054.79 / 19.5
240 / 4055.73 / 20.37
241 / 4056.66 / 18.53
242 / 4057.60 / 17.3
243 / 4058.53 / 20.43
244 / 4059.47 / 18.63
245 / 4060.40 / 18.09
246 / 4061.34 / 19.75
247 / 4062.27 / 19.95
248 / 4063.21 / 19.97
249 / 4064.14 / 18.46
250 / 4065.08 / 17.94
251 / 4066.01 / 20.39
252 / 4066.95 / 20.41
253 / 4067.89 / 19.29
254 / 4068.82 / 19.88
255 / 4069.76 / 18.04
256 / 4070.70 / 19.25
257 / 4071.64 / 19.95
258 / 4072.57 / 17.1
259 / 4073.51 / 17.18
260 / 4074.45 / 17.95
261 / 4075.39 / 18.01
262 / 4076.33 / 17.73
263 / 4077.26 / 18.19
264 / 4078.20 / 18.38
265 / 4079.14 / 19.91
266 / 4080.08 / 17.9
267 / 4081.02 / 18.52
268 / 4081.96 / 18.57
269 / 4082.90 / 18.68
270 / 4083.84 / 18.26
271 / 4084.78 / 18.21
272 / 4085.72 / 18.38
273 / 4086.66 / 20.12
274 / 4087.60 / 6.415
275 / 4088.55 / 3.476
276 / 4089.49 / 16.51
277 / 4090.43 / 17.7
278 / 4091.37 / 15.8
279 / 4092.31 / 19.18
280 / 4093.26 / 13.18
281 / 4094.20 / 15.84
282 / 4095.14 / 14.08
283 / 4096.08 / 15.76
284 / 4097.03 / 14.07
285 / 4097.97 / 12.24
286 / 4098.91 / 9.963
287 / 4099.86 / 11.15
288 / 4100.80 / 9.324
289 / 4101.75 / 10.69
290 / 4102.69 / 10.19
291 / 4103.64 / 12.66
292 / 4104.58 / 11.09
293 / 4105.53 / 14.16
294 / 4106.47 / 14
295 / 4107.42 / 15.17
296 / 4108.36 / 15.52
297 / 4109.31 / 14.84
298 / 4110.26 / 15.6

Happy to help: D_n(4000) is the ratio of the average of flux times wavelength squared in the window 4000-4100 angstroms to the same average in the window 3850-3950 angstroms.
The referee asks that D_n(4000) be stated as 1.3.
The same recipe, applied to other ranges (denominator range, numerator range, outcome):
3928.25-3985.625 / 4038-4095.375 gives 1.39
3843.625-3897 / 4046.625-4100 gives 1.36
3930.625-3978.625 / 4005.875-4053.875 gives 1.48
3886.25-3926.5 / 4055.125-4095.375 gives 1.26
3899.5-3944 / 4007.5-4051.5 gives 1.28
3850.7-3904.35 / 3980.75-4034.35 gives 1.36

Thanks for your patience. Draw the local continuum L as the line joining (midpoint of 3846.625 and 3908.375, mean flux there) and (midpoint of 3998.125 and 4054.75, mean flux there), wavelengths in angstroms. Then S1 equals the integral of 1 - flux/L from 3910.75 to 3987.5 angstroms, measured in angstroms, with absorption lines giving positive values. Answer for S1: 8.5 angstroms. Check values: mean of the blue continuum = 14.6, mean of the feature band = 14.9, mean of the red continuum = 19.2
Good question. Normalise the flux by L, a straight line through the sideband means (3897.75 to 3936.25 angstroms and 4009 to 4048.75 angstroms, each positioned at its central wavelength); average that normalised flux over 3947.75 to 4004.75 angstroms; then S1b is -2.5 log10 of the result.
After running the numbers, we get 0.18 mag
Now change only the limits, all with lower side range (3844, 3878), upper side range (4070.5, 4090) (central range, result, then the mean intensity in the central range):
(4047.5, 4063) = -0.16 mag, 19.6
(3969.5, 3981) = 0.36 mag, 11.9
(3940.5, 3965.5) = 0.04 mag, 15.7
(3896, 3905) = 0.10 mag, 14.7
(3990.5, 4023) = -0.11 mag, 18.5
